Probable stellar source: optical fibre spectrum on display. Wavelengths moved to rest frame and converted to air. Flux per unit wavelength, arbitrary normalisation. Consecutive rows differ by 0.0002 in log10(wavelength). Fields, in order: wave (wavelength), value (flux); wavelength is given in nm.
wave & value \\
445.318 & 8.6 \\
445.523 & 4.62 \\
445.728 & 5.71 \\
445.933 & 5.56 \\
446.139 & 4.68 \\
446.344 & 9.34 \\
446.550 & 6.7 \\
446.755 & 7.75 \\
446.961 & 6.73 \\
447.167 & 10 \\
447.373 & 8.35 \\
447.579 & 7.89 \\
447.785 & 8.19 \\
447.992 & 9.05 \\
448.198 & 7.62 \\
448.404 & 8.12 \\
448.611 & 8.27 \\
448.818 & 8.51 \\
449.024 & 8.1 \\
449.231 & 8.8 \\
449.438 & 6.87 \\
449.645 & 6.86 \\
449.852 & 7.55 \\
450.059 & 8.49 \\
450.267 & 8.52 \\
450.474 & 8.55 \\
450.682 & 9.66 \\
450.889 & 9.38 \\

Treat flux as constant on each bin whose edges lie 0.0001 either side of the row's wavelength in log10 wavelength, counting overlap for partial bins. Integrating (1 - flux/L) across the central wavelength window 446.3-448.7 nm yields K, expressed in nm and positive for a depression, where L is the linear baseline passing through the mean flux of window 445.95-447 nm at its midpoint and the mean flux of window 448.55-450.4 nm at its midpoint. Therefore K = -0.28 nm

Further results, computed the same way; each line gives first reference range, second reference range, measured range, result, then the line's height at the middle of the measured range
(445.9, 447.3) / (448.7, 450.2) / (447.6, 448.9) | -0.10 nm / 7.67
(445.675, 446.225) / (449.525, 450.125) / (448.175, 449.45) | -0.22 nm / 6.97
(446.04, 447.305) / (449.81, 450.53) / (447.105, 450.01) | -0.06 nm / 7.97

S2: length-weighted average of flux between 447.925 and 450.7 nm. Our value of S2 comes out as 8.16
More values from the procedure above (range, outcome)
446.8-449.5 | 8.2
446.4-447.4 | 7.94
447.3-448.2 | 8.28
